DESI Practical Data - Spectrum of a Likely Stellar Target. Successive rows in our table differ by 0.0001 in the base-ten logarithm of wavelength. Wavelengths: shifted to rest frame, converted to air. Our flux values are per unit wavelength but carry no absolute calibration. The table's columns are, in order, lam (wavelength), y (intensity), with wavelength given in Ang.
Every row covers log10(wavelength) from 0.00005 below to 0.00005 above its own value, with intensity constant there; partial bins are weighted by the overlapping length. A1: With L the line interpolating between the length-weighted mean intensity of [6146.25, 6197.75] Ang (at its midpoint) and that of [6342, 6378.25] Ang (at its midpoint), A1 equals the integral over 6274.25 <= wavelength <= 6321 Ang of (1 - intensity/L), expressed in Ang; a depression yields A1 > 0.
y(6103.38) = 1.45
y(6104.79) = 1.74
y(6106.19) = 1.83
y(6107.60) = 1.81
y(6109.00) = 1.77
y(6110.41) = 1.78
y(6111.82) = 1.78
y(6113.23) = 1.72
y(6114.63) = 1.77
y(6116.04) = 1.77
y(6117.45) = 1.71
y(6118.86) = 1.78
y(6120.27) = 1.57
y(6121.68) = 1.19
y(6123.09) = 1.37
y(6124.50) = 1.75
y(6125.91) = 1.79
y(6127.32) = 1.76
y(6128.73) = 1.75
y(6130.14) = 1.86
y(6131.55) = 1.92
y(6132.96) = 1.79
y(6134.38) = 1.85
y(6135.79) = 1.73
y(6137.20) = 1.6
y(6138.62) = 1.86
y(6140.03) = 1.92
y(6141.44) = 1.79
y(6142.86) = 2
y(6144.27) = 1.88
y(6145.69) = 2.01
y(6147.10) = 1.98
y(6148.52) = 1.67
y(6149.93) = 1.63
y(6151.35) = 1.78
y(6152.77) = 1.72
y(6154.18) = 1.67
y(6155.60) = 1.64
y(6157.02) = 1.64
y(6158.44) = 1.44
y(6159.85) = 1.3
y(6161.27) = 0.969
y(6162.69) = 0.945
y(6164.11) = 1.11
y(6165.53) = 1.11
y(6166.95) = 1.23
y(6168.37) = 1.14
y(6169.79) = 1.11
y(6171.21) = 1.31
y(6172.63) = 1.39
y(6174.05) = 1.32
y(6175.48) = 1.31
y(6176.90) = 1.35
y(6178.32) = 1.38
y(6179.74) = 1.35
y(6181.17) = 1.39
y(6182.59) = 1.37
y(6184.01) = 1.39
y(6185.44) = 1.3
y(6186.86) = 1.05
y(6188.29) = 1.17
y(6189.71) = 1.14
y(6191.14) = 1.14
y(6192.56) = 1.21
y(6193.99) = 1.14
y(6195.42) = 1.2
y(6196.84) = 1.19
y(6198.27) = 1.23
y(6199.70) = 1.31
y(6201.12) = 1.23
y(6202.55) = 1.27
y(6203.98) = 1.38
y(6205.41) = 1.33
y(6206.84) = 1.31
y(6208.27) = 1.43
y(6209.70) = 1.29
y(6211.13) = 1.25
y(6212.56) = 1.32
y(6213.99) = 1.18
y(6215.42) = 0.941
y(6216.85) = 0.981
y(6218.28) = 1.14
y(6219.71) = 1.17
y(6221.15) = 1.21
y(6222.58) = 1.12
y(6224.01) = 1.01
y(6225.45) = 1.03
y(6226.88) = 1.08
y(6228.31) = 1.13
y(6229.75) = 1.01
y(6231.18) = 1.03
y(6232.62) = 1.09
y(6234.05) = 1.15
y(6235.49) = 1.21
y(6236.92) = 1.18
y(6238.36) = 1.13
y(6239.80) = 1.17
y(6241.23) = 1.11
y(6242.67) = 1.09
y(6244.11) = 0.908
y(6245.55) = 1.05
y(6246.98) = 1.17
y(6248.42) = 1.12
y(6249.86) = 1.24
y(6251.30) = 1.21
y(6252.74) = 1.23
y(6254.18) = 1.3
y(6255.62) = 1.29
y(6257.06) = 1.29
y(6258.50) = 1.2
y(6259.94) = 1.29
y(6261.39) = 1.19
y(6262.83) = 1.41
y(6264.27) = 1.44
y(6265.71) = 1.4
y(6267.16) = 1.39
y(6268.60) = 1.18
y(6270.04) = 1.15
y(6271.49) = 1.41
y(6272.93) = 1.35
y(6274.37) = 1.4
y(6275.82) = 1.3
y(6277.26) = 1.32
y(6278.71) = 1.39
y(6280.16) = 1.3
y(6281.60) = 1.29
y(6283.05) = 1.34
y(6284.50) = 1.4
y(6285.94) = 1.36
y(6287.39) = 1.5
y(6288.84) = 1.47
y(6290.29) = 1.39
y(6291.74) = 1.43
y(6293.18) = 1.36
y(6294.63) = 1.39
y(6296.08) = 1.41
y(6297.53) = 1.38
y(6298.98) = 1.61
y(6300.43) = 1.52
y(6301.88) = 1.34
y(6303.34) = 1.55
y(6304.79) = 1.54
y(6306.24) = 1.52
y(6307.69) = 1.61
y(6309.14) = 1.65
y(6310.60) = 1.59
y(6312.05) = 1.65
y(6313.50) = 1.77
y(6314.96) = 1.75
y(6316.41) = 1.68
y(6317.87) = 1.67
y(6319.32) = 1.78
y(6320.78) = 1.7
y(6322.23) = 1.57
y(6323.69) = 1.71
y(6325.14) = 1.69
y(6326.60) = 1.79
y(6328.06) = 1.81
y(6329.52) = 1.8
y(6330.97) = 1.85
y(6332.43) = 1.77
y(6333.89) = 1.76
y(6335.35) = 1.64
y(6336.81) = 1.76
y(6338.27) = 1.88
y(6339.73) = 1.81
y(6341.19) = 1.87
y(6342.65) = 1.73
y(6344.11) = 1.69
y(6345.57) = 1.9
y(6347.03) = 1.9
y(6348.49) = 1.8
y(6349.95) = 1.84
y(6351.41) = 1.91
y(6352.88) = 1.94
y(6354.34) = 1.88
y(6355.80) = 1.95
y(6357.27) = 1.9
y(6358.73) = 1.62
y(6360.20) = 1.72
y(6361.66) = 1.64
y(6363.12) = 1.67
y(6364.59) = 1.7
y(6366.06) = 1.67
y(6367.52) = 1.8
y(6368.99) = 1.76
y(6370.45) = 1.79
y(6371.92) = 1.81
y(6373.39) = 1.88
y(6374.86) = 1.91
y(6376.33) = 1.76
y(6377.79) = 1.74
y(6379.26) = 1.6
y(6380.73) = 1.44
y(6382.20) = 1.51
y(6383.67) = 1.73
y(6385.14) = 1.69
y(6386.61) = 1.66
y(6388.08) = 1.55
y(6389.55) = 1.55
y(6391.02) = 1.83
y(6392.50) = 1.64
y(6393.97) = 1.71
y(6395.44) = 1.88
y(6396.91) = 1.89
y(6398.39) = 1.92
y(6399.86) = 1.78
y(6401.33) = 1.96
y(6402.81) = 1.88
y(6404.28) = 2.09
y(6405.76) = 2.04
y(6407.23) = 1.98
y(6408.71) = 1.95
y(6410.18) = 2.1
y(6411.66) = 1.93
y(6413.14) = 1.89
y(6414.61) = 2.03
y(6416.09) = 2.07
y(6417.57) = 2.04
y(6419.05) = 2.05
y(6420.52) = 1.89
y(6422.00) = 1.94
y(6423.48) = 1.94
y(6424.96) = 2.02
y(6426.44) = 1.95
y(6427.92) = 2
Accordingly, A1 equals 4.32 Ang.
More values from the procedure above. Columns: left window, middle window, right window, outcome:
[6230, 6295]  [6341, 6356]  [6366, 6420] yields -2.0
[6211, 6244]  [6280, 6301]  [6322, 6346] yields 1.2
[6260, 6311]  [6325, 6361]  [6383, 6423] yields -3.8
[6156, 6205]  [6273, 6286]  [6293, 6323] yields 1.4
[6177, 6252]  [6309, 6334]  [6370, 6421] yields -2.4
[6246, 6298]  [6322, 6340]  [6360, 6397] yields -2.6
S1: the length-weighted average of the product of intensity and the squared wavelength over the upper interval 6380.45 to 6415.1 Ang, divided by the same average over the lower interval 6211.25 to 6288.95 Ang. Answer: 1.57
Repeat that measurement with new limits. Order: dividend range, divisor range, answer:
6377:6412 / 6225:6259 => 1.65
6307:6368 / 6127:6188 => 1.22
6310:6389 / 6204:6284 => 1.49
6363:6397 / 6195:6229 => 1.51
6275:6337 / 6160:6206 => 1.31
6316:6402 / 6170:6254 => 1.54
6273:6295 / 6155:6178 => 1.12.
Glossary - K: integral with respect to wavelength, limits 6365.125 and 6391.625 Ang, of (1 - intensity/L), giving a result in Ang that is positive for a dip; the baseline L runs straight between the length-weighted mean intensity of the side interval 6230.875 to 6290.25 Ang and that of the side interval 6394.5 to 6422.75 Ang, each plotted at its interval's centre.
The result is 1.64 Ang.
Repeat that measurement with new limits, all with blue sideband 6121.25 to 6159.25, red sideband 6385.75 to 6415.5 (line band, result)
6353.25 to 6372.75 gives 0.8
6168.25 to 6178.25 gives 2.7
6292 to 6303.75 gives 2.4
